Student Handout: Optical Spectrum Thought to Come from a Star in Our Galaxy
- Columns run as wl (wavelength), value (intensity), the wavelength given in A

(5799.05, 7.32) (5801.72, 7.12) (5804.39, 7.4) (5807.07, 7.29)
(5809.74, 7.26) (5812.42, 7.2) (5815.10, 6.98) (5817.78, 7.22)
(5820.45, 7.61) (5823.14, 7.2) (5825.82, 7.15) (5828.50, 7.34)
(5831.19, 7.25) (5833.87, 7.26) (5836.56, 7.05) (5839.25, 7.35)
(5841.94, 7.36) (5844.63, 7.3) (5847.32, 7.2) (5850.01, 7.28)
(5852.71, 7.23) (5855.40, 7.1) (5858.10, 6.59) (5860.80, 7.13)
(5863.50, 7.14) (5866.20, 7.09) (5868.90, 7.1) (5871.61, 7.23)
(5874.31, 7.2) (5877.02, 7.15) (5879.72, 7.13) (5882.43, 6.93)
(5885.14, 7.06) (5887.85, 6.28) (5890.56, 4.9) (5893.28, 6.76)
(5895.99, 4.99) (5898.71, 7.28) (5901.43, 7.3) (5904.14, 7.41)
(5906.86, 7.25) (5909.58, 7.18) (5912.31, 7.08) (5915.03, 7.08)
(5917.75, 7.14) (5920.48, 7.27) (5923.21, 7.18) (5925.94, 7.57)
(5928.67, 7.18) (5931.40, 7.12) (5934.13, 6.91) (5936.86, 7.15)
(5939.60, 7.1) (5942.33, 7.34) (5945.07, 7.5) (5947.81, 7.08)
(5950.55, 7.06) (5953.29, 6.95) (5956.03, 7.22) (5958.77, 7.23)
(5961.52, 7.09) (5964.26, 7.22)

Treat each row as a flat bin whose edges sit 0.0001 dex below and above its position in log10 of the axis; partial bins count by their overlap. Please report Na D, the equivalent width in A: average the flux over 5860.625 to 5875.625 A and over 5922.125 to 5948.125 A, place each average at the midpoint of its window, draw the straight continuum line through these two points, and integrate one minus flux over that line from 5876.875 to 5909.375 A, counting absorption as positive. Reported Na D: 2.1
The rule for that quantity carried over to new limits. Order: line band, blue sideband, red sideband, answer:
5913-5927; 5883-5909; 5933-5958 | -0.7 A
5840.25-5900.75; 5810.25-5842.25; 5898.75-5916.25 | 2.9 A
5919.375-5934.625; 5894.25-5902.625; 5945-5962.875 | -0.9 A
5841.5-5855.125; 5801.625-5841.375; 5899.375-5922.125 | 0.0 A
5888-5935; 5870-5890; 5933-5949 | 1.0 A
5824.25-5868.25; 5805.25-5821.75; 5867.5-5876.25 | 0.2 A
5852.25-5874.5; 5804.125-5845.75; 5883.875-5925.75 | -0.1 A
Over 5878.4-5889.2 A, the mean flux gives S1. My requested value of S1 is 6.85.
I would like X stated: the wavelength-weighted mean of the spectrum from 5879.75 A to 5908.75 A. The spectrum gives 6.65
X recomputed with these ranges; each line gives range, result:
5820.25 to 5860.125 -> 7.2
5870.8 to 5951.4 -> 6.99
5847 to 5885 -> 7.1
